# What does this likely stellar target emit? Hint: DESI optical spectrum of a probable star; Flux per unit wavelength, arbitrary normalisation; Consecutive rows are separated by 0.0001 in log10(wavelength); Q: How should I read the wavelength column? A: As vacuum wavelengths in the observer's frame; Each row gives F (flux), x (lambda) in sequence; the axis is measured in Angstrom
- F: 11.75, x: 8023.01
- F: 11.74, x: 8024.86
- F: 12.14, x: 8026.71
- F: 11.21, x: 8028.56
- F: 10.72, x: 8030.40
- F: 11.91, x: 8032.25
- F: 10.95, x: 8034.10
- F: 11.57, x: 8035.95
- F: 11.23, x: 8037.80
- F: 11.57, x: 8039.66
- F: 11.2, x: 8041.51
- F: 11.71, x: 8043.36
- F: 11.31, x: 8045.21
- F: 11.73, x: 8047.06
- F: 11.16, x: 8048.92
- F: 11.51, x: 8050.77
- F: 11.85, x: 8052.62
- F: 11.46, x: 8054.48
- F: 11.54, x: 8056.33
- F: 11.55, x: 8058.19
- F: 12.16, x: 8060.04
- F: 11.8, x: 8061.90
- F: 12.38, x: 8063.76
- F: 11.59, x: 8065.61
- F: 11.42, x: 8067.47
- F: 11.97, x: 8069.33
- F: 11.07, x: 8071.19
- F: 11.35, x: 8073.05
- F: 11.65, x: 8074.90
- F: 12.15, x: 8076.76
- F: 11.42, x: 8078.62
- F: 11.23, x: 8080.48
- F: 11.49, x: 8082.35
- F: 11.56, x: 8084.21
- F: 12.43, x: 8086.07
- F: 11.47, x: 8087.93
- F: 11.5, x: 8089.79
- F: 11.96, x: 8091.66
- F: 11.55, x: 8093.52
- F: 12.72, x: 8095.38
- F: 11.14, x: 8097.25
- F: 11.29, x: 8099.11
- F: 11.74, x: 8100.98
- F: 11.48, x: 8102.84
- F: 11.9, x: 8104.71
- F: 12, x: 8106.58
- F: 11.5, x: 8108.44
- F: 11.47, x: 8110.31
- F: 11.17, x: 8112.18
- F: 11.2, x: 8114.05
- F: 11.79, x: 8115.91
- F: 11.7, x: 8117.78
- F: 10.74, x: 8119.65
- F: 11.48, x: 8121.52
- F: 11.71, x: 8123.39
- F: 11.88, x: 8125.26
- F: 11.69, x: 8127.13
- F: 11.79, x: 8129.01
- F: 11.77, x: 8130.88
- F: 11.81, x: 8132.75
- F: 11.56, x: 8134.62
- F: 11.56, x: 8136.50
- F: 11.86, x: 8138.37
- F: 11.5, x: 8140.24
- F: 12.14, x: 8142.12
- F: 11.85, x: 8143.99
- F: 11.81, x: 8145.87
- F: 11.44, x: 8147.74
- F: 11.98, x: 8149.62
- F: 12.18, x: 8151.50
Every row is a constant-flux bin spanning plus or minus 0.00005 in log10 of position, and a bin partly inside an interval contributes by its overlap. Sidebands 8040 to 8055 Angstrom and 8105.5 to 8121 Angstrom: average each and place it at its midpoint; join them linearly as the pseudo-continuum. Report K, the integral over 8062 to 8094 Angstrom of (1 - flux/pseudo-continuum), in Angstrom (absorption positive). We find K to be -0.5 Angstrom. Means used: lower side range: 11.5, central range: 11.7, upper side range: 11.5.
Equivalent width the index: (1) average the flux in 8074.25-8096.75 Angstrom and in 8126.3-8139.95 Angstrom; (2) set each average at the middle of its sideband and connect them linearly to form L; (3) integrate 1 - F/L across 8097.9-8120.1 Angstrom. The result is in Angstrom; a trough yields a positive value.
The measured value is 0.41 Angstrom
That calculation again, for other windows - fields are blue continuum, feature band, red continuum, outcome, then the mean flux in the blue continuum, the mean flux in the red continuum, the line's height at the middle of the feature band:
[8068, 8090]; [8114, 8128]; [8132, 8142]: 0.2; 11.6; 11.7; 11.7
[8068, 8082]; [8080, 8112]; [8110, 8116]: -0.6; 11.5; 11.4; 11.4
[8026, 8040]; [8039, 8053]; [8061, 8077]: 0.0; 11.4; 11.7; 11.5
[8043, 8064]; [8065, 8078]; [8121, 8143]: 0.1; 11.7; 11.7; 11.7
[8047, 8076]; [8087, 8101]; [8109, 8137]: -0.1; 11.6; 11.6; 11.6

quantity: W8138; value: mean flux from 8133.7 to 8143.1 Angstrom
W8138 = 11.7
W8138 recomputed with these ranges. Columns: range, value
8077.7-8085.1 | 11.4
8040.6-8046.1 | 11.4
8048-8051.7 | 11.4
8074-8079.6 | 11.7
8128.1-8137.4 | 11.7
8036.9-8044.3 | 11.4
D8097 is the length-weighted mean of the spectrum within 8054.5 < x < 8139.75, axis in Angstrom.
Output 11.6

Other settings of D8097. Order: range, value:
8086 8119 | 11.6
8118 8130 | 11.6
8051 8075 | 11.7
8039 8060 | 11.5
